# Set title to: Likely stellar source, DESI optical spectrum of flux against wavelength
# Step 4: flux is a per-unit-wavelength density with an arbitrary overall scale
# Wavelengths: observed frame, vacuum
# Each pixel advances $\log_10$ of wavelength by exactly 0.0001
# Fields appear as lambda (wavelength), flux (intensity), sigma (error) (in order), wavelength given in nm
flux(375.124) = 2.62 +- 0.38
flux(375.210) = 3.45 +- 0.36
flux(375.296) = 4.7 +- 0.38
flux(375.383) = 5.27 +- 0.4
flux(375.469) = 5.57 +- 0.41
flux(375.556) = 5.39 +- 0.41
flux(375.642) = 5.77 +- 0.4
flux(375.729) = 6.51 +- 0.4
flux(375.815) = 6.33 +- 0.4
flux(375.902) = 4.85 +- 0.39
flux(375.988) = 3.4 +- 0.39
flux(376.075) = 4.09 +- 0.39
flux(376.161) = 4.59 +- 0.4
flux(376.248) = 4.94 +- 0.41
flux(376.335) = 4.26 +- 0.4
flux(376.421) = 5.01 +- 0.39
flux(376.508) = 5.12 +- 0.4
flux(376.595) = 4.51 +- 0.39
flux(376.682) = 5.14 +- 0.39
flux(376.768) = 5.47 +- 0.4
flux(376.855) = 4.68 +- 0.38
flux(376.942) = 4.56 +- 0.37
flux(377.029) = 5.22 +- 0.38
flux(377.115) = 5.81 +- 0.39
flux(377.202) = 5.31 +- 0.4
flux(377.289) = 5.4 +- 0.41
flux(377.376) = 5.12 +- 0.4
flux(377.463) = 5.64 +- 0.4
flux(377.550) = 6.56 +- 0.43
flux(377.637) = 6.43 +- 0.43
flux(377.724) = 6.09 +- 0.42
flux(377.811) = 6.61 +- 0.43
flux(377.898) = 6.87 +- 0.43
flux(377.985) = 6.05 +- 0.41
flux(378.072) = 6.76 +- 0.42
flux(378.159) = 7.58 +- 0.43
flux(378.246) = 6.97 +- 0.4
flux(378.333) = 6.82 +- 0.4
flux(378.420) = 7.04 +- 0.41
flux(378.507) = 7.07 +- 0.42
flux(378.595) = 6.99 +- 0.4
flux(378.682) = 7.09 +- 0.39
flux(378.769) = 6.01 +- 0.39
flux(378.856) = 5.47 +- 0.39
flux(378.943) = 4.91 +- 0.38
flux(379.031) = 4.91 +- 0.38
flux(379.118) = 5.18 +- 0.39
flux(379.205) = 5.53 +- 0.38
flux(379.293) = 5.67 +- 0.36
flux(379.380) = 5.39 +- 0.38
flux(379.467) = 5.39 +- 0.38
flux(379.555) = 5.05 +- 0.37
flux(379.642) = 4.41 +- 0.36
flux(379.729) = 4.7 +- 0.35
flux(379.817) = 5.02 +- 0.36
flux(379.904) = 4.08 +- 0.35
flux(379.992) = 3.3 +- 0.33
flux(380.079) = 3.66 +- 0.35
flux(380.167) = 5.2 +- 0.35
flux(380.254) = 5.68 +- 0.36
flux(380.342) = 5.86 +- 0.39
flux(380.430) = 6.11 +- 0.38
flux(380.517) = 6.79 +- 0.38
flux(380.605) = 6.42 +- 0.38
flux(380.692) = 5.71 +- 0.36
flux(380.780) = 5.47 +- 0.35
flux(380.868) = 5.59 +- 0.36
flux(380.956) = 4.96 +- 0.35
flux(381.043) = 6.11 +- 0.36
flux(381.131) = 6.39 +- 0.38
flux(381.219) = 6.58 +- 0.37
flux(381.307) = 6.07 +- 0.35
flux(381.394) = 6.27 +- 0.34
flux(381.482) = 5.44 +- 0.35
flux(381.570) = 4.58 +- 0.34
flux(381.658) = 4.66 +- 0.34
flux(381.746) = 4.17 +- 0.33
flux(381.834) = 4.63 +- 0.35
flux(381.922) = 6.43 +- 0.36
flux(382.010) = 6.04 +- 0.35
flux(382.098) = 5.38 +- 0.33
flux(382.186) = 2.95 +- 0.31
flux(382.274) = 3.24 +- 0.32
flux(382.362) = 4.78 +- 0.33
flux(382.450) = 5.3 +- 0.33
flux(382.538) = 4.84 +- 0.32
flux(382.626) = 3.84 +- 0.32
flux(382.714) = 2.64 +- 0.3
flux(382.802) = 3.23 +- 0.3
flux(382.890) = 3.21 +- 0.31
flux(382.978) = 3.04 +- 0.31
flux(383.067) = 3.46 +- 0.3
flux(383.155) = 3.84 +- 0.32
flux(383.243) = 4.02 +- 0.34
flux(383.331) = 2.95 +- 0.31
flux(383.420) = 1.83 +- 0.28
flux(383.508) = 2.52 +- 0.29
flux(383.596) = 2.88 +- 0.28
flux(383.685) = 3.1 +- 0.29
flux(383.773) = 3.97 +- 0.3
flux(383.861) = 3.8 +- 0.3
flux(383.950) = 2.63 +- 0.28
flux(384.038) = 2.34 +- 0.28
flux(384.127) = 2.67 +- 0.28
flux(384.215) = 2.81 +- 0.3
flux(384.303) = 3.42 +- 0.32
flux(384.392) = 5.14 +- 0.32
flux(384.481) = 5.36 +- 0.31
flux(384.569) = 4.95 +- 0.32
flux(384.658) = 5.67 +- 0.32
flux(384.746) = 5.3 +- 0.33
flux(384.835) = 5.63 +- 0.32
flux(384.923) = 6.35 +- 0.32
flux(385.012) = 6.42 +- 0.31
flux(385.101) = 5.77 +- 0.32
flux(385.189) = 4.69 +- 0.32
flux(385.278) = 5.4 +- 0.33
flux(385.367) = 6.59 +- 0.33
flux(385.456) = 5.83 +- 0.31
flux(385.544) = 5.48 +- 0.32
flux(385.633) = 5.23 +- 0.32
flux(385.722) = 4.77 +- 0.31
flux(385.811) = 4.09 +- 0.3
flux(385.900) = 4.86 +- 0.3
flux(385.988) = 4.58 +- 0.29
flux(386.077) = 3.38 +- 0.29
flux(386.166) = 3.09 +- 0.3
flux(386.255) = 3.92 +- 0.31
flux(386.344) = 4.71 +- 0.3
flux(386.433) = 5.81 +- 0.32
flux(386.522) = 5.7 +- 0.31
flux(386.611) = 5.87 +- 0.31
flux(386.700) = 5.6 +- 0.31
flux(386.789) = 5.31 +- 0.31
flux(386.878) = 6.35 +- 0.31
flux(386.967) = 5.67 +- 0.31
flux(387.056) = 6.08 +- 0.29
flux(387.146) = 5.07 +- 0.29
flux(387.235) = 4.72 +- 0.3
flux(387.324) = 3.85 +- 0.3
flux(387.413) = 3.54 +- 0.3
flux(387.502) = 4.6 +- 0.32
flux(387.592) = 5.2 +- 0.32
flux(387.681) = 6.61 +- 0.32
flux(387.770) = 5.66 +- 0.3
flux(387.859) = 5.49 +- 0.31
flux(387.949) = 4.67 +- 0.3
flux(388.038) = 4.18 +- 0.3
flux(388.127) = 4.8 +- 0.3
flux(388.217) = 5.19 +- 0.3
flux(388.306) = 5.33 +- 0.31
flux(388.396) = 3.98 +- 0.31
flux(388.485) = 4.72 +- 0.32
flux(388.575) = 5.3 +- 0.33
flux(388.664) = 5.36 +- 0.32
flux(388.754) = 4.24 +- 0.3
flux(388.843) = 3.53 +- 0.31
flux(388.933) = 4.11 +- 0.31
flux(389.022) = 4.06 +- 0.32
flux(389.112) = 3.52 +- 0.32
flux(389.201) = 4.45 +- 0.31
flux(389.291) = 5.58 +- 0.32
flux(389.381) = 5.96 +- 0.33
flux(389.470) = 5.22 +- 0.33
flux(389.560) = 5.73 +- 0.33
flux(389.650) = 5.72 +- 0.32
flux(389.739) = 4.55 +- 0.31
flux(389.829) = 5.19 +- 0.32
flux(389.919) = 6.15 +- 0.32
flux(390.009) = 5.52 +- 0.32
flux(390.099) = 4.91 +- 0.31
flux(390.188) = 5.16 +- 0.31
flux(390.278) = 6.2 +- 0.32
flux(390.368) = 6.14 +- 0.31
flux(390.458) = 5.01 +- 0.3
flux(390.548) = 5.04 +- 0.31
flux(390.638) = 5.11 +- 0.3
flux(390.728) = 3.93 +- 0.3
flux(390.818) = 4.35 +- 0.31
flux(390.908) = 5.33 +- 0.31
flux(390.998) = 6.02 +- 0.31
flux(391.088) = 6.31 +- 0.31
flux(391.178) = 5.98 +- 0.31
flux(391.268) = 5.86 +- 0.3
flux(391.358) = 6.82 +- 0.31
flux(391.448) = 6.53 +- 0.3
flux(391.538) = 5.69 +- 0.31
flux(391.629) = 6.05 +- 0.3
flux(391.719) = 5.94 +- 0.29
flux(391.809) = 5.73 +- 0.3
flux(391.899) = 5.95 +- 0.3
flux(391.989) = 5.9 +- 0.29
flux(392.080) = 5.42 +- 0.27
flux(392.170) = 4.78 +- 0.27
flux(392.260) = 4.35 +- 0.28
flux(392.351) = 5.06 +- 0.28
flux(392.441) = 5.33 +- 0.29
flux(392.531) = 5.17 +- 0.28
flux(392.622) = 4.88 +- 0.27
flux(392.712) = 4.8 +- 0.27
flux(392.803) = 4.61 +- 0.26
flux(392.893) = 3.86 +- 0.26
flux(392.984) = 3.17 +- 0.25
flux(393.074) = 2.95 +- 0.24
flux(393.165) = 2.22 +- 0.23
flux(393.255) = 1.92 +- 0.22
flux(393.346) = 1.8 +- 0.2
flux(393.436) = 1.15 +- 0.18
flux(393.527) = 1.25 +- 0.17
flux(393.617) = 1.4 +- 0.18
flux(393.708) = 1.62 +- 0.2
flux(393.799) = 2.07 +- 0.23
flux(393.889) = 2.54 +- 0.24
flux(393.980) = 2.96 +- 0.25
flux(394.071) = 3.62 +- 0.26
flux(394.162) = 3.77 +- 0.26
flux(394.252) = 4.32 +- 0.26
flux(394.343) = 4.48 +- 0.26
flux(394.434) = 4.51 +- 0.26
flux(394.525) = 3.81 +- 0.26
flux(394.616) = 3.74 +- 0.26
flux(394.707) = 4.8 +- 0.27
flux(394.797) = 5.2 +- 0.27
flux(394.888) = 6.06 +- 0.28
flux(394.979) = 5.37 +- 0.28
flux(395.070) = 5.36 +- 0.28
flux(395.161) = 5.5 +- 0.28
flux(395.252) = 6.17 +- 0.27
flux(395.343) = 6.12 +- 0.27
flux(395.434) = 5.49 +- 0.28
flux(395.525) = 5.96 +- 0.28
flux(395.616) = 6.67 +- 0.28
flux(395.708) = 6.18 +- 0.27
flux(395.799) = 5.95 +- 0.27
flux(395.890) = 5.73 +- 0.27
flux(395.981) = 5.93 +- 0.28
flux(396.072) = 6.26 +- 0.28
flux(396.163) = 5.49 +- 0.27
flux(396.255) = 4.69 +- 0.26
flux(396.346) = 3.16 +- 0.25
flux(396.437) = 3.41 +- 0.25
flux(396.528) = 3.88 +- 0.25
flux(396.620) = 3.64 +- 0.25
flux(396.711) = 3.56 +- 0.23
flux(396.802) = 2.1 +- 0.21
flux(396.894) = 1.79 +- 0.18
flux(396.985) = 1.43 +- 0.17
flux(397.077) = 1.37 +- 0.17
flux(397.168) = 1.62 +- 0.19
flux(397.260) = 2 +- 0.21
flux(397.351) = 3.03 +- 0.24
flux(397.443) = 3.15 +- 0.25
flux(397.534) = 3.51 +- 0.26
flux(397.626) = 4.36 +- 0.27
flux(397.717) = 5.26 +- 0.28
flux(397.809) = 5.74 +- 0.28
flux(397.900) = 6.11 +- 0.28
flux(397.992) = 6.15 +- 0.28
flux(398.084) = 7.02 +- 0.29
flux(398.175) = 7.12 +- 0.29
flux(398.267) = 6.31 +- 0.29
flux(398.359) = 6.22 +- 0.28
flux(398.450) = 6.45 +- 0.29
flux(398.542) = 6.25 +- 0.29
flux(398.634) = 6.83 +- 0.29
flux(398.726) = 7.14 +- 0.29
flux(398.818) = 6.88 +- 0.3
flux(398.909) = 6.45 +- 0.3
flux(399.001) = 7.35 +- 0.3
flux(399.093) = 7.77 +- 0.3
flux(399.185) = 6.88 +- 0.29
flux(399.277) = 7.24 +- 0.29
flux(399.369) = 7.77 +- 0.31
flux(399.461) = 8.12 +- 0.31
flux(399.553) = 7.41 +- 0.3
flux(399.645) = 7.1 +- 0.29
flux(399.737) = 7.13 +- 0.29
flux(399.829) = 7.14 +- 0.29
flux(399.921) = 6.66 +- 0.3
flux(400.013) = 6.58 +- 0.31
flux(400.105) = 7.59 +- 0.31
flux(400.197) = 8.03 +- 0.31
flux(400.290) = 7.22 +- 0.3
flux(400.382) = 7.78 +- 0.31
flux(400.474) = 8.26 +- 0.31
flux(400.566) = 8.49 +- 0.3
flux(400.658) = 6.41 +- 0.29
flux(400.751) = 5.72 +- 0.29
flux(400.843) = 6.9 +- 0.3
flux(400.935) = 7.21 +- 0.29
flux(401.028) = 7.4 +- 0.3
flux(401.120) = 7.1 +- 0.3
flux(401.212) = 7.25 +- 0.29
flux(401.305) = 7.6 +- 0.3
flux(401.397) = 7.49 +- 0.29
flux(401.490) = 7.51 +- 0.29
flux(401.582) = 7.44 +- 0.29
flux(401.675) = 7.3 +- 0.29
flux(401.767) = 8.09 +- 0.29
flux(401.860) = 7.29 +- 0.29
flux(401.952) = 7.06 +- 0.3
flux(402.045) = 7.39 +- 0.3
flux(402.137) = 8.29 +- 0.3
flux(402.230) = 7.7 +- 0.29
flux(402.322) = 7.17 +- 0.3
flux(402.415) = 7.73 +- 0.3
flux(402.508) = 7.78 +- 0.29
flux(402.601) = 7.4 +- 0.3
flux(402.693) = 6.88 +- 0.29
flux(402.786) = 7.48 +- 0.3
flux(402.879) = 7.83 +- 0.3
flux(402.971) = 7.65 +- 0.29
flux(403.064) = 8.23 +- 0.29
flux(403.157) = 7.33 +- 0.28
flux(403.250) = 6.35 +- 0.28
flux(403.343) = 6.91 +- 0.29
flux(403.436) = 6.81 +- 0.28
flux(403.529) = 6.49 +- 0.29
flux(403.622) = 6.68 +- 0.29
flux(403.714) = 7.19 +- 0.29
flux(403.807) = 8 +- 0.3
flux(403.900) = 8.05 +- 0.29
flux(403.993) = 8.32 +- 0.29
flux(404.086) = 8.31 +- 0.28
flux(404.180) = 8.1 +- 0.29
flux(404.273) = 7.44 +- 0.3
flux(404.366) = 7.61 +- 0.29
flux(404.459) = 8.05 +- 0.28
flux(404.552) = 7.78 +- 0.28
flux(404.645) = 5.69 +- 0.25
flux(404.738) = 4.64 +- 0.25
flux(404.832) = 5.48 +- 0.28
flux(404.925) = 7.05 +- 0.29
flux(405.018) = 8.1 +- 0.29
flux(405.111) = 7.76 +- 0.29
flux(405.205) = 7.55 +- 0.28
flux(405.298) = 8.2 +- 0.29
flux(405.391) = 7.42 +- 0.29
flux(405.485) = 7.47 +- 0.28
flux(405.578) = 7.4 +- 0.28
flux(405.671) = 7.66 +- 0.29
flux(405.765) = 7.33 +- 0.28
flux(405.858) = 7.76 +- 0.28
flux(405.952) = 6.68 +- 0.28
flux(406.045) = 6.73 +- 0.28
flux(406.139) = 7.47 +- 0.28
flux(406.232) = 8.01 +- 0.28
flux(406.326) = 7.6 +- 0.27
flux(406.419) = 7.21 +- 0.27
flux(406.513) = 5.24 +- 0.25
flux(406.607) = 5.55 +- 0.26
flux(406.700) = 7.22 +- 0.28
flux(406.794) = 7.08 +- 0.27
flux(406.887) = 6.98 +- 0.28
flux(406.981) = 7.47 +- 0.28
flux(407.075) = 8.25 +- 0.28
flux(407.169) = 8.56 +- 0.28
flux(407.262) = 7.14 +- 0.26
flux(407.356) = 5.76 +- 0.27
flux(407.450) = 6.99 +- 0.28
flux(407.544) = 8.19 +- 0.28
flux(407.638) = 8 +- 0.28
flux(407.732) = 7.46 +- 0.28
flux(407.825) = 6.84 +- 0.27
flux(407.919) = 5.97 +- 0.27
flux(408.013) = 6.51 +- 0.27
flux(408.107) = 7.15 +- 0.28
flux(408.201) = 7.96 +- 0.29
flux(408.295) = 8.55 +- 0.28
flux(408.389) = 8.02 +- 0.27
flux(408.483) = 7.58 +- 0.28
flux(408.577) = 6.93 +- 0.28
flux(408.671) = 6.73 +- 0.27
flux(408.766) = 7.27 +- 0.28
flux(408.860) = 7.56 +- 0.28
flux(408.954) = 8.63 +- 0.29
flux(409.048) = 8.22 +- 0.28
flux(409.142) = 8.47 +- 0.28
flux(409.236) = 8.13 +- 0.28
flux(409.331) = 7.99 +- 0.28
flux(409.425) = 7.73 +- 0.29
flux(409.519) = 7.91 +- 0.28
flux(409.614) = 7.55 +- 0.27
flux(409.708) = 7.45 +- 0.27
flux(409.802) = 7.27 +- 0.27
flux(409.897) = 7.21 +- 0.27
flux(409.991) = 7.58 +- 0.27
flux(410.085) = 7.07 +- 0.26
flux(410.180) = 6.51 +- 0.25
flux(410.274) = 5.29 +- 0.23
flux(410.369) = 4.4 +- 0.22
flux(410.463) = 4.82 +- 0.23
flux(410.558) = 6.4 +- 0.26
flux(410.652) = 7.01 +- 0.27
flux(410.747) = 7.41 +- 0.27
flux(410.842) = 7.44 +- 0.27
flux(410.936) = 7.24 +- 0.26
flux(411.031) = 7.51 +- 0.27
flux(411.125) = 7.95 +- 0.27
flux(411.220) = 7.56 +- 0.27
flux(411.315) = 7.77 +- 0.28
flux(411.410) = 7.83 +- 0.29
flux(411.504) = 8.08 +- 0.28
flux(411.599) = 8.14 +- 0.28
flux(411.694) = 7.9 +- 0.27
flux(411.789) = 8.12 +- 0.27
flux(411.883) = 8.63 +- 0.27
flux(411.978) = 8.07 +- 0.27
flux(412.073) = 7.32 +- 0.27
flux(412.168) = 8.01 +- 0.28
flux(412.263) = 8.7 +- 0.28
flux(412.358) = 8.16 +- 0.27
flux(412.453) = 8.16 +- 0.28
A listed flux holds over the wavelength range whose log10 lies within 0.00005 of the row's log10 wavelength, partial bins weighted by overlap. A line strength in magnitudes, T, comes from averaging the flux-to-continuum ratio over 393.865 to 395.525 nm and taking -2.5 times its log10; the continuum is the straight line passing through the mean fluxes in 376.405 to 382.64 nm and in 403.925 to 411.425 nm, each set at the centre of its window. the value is 0.342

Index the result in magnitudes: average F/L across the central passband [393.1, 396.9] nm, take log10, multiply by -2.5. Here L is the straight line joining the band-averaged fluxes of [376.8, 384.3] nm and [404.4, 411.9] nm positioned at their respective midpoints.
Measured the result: 0.45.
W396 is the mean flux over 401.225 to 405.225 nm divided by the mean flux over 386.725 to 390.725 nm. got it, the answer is 1.46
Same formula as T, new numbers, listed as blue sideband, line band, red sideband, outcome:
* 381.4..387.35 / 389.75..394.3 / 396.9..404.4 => 0.22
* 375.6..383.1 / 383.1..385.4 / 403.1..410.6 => 0.32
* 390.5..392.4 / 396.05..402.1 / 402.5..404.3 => 0.13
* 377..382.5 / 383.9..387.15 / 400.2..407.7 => 0.22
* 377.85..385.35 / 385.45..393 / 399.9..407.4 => 0.13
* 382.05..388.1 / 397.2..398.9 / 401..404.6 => 0.21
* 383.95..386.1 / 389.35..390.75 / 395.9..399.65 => -0.08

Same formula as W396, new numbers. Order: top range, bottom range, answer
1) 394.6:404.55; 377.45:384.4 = 1.28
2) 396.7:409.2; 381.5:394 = 1.50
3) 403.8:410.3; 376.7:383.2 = 1.38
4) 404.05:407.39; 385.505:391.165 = 1.44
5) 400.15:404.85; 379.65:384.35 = 1.66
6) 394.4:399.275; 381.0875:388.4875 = 1.09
